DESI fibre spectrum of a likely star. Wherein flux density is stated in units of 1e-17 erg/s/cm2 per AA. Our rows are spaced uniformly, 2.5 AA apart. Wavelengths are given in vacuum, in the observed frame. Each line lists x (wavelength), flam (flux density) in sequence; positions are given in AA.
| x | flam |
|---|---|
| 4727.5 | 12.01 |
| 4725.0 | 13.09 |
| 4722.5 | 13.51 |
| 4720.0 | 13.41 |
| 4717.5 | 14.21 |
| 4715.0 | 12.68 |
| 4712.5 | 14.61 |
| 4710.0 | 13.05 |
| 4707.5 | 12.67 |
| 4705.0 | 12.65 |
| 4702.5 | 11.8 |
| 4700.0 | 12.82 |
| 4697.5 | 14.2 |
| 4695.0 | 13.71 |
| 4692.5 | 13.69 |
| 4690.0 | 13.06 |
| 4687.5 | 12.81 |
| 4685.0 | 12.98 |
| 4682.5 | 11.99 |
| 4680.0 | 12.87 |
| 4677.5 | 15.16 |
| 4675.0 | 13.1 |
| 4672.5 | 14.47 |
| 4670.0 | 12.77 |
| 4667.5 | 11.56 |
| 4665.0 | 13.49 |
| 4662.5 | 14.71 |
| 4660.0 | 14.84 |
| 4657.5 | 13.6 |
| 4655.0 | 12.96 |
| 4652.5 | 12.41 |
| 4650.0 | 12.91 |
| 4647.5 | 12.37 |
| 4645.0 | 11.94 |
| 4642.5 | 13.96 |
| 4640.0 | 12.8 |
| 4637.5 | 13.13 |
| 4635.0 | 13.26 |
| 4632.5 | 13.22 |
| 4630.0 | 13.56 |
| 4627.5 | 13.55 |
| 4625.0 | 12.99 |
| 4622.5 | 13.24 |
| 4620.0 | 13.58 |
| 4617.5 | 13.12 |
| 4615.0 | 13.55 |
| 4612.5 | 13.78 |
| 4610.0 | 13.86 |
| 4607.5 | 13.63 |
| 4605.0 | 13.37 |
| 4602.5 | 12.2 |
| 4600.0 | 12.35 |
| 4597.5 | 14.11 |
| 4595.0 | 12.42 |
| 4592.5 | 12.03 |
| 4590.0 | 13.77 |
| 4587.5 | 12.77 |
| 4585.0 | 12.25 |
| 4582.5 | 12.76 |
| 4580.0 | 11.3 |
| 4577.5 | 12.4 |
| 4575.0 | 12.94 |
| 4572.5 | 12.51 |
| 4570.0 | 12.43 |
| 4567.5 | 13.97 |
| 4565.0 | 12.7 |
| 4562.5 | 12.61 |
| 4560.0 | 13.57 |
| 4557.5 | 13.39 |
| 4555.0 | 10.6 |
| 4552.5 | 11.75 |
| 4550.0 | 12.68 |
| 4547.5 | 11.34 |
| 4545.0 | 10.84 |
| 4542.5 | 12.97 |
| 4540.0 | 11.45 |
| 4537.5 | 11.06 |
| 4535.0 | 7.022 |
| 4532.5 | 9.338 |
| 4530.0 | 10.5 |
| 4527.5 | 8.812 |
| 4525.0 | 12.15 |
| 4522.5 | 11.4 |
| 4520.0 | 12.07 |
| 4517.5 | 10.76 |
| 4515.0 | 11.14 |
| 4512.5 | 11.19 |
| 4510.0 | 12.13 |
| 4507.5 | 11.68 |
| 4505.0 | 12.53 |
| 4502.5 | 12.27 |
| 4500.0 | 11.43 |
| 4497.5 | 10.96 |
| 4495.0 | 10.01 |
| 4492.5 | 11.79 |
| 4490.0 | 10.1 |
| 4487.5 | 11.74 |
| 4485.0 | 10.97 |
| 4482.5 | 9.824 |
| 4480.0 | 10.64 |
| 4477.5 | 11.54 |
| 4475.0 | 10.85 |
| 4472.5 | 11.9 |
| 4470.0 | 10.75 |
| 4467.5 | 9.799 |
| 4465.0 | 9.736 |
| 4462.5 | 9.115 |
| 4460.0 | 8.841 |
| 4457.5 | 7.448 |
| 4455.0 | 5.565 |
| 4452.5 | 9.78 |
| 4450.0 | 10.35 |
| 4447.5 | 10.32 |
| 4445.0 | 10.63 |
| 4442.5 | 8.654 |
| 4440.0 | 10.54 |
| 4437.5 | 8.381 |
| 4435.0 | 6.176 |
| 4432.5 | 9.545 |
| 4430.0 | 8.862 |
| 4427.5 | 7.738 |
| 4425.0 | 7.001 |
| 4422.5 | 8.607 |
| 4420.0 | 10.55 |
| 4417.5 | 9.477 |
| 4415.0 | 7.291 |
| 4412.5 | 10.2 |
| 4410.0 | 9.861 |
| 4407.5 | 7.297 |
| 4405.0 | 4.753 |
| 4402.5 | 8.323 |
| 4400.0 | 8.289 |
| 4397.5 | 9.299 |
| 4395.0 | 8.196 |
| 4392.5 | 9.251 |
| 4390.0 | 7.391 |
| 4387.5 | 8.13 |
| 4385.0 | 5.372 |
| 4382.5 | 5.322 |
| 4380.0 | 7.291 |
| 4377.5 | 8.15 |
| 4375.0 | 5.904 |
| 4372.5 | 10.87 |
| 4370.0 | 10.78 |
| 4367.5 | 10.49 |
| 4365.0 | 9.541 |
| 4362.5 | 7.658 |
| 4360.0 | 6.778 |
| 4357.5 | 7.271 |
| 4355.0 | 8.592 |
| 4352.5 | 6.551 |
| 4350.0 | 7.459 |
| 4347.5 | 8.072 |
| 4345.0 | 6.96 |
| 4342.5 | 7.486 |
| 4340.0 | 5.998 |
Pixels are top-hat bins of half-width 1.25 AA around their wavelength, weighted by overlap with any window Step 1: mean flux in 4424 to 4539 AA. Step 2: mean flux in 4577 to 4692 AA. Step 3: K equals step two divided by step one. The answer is 1.30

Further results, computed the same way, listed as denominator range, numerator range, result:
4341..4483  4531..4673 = 1.47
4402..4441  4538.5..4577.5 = 1.47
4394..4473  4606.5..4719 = 1.50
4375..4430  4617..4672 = 1.66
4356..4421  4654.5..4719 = 1.62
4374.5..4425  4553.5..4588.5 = 1.58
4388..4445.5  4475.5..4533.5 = 1.30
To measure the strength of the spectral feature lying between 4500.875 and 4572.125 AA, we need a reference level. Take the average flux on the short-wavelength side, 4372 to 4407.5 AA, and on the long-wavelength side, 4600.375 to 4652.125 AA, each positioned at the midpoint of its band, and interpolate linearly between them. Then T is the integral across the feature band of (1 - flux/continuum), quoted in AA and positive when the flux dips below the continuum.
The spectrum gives -3.7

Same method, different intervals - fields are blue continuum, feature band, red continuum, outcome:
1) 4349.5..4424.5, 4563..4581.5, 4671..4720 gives -2.3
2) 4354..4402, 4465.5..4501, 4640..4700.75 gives -3.1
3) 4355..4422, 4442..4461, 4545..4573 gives 1.6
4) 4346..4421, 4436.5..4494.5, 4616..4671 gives -1.4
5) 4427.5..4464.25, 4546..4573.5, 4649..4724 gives -3.9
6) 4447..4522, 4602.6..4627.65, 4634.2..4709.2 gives -2.1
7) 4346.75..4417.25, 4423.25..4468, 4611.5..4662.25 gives 2.7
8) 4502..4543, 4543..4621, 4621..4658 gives -4.3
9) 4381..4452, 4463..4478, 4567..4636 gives -1.3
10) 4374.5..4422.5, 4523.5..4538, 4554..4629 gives 2.0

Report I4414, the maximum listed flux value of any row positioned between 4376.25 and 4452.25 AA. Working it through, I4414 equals 10.63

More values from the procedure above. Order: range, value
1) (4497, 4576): 13.97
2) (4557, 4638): 14.11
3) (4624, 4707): 15.16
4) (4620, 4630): 13.58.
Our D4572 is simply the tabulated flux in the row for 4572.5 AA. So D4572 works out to 12.51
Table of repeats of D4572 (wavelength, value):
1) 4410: 9.861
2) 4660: 14.84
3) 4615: 13.55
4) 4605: 13.37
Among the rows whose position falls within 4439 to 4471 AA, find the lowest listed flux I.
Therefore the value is 5.565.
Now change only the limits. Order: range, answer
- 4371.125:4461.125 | 4.753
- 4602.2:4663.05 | 11.94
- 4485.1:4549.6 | 7.022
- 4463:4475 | 9.736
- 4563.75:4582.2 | 11.3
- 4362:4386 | 5.322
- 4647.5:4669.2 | 11.56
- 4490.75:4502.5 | 10.01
